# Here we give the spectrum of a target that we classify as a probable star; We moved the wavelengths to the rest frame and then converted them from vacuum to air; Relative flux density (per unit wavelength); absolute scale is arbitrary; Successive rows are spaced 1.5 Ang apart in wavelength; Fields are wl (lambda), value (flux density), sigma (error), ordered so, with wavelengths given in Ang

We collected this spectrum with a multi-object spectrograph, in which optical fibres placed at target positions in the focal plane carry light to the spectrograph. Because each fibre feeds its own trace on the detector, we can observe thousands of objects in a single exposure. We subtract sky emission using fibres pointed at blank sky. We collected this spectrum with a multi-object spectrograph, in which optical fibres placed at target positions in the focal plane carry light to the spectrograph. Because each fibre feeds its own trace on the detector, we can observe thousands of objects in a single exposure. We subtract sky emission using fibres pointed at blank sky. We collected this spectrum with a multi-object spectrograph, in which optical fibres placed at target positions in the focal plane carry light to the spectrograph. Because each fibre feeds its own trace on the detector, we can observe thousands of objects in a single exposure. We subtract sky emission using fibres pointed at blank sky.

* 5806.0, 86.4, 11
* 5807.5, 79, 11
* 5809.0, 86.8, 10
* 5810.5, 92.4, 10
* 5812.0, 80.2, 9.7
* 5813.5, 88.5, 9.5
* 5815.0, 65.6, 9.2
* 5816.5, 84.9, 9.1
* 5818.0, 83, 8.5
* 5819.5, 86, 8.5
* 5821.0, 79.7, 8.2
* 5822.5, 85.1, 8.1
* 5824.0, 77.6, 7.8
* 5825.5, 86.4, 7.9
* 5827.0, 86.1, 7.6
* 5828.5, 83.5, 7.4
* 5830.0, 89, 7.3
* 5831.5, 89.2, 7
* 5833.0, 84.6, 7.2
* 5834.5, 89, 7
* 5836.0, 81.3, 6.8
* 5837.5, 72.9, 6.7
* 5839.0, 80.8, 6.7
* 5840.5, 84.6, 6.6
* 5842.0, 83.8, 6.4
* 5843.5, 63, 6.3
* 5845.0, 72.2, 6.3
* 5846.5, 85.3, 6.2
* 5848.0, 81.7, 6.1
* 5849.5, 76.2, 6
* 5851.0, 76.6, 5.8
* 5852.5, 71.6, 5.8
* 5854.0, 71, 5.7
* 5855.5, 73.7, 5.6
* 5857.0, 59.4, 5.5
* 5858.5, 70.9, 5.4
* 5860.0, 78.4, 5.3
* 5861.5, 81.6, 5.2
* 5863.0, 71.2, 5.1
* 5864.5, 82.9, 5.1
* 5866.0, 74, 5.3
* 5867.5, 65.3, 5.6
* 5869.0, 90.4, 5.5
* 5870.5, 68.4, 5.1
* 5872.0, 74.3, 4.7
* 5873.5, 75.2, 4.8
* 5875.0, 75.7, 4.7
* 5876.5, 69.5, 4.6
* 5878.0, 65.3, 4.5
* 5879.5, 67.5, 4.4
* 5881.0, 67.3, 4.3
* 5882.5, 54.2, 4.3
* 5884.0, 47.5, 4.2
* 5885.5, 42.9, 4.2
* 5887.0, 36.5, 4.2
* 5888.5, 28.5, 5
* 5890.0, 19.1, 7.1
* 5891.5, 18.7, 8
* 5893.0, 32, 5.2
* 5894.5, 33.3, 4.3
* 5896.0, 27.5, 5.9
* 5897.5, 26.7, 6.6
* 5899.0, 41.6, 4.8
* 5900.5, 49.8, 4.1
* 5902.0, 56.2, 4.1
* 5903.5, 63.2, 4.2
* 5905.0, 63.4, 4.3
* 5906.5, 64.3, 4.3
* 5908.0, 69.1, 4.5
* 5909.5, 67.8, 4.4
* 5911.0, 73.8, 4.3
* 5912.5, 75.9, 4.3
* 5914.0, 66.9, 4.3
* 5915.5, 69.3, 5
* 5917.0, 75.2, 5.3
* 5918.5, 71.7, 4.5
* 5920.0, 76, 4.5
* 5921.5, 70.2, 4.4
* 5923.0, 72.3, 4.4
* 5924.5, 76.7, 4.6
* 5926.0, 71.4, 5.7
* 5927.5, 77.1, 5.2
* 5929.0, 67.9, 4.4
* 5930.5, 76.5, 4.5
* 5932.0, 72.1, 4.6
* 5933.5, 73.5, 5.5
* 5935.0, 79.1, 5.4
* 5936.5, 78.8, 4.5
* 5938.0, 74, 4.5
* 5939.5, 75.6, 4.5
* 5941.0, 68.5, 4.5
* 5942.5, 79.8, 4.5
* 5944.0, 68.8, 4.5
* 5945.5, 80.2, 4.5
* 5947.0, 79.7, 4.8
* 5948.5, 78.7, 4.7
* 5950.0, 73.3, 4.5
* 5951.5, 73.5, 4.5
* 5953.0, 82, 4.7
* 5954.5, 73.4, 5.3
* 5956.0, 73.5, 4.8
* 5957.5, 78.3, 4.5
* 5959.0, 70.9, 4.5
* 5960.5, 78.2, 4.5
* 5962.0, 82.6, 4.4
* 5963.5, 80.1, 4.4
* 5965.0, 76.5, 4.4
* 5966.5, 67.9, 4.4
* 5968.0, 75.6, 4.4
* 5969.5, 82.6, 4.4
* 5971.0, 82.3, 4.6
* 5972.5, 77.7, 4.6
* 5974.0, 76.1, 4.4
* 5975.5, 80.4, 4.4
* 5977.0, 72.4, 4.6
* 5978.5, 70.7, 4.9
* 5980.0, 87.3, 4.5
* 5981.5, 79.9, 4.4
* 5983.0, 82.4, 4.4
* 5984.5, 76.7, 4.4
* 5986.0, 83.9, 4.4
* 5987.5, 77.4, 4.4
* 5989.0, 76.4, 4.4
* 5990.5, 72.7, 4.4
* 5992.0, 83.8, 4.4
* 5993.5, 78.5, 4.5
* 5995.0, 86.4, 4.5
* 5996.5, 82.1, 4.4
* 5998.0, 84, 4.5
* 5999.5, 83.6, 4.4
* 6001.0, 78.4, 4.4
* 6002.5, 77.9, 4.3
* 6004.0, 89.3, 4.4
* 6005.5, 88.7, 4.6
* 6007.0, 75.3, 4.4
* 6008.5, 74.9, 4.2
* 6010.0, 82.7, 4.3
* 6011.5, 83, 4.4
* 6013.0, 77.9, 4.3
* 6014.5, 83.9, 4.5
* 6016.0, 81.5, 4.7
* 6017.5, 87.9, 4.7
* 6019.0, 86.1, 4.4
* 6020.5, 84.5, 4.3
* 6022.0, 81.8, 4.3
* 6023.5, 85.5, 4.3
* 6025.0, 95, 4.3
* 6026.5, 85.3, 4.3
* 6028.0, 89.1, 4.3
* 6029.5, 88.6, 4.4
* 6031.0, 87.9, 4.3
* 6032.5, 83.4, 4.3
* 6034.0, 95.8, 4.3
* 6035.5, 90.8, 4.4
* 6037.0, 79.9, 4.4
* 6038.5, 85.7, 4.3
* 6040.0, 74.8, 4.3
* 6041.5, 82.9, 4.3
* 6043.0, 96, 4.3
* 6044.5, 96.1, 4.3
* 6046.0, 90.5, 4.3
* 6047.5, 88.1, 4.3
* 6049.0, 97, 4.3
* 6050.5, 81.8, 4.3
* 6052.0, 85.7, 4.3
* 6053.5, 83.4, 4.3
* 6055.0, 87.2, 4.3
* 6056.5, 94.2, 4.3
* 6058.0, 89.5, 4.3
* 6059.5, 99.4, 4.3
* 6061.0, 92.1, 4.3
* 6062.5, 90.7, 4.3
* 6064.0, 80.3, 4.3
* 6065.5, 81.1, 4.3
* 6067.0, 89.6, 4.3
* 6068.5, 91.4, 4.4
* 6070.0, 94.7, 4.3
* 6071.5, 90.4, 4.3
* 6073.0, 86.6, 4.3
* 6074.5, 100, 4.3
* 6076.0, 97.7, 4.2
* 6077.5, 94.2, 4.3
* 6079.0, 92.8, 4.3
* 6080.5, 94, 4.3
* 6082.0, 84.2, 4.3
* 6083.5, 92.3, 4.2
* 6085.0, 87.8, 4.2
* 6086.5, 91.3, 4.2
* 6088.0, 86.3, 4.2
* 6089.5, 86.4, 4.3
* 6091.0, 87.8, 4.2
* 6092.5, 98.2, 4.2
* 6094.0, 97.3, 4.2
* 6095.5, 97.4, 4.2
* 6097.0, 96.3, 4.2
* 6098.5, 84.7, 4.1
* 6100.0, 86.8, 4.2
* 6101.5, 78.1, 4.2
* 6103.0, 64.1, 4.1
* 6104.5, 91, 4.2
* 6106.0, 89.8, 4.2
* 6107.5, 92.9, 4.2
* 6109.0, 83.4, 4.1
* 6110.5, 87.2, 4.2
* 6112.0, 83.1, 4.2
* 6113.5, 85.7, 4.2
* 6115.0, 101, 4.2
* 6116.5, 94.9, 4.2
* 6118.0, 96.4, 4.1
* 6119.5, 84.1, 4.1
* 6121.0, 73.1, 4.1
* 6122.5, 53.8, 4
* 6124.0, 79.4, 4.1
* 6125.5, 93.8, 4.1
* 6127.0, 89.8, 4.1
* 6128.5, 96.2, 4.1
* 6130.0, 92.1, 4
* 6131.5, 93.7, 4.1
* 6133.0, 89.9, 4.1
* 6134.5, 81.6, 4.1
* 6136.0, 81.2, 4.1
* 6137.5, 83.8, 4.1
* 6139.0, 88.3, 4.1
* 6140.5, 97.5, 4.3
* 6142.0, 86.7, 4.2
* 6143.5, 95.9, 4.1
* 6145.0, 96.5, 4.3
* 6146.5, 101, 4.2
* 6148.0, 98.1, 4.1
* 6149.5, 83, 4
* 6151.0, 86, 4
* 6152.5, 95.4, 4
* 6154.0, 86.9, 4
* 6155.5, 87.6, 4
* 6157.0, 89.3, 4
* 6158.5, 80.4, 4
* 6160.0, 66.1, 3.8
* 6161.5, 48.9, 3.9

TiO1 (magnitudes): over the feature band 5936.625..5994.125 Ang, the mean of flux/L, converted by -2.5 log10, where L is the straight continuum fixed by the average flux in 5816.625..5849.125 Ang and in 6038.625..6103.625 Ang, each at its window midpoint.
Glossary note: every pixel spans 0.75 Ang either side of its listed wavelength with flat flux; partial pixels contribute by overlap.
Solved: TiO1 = 0.12 mag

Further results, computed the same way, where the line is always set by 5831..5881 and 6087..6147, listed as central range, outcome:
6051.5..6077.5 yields -0.06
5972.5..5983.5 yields 0.04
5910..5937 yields 0.08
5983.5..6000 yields 0.02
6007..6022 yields 0.02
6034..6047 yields -0.04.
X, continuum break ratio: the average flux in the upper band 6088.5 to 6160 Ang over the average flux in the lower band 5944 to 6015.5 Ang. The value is 1.1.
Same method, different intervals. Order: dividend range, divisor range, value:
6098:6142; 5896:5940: 1.28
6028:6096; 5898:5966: 1.25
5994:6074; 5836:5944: 1.30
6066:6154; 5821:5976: 1.27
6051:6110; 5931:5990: 1.16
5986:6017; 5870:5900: 1.67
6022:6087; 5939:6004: 1.14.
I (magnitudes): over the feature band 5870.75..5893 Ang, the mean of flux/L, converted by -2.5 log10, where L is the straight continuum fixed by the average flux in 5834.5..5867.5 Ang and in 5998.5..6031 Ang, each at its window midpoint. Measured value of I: 0.42 mag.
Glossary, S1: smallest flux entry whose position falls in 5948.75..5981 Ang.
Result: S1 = 67.9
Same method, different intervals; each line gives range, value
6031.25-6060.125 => 74.8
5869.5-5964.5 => 18.7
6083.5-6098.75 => 84.7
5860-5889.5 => 28.5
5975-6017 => 70.7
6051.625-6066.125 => 80.3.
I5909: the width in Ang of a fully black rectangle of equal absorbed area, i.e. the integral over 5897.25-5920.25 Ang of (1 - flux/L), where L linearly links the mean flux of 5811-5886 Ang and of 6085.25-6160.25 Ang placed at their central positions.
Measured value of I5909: 4.4 Ang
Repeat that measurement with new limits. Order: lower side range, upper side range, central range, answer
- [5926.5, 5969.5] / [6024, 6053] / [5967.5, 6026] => 0.78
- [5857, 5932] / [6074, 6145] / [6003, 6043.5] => -3.63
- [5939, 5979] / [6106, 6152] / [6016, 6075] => -4.21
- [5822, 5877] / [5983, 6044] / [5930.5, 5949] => 1.21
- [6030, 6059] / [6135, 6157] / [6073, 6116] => -0.23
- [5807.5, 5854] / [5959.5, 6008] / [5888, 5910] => 9.98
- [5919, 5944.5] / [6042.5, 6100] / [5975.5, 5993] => 0.39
